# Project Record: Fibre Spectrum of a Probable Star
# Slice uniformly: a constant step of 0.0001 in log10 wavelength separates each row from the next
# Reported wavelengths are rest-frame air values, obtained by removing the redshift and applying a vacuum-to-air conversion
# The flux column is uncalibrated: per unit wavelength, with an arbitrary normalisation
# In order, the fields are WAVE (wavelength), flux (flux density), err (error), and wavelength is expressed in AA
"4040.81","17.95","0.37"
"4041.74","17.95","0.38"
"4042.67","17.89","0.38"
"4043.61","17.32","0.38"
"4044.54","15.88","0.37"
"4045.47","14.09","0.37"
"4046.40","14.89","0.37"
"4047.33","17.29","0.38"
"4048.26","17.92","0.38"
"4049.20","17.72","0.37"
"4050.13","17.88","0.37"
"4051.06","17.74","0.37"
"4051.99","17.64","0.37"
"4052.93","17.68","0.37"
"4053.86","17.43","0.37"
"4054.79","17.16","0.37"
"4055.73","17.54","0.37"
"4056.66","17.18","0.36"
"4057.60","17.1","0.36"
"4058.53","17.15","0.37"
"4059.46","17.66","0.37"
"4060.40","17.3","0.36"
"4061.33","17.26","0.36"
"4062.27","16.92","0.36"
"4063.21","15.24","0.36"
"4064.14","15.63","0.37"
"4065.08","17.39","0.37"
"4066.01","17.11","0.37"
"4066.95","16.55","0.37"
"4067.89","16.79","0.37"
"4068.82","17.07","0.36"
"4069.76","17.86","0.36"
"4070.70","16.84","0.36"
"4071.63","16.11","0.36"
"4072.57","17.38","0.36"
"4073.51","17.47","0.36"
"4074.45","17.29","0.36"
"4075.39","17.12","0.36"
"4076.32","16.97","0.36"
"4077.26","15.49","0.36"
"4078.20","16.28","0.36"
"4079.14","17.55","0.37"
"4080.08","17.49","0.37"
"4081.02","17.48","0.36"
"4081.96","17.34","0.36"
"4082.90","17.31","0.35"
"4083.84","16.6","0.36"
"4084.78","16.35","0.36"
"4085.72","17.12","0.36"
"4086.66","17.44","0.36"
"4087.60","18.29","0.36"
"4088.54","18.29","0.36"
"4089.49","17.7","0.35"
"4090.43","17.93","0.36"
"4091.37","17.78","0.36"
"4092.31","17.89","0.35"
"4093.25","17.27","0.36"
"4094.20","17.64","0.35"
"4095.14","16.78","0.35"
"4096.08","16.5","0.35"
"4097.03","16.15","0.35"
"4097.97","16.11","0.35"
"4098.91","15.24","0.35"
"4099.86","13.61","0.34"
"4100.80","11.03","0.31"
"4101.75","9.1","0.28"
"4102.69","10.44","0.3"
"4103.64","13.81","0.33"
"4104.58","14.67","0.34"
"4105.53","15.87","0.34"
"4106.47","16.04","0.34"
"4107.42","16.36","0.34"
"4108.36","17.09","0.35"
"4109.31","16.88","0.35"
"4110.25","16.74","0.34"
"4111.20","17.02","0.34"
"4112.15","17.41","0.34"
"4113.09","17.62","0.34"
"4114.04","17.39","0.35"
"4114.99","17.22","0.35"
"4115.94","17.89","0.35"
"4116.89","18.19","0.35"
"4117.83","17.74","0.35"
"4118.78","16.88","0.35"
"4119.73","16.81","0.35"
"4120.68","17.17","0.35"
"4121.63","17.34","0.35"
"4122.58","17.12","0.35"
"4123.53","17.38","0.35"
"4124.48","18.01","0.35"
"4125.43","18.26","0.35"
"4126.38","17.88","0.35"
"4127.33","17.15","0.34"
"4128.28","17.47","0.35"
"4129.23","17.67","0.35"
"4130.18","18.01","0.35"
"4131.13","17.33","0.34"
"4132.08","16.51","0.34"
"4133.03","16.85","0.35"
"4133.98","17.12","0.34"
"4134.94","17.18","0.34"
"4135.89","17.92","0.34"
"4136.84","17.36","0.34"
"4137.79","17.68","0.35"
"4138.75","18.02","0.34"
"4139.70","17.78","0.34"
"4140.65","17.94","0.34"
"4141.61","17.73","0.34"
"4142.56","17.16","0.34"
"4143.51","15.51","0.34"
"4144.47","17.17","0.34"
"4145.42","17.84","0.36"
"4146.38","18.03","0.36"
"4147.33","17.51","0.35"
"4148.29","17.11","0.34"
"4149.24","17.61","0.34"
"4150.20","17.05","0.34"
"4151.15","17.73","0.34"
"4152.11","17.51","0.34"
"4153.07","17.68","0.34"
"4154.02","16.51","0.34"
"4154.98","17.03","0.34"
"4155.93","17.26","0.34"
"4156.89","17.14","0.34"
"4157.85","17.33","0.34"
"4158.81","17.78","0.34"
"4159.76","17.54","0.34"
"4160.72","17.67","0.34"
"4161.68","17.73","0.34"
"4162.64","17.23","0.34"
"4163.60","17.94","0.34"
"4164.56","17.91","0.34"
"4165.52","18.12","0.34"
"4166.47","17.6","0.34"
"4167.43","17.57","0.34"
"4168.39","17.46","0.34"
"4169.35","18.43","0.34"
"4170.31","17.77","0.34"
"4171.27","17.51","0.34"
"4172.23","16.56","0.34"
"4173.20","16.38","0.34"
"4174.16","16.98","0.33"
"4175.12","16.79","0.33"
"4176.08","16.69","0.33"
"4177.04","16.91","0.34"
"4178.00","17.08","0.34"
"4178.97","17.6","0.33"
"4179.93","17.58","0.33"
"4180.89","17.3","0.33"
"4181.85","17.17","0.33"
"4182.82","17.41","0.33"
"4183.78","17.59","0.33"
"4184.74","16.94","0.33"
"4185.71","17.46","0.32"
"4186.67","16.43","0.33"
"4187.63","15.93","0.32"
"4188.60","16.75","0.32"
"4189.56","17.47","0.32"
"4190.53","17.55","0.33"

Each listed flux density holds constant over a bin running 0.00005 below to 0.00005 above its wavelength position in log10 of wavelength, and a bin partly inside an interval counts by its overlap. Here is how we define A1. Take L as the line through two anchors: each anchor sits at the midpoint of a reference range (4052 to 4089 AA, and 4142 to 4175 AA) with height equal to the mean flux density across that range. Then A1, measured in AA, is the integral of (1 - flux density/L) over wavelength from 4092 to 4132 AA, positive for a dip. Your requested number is 1.9 AA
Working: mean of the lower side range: 17.1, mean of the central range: 16.4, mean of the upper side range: 17.4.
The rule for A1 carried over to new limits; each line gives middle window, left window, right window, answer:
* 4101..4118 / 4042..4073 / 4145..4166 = 1.4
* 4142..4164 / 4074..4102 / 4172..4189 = -0.7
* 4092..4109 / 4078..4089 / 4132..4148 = 2.2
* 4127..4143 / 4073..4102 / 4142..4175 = -0.3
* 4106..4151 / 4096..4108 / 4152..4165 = -4.8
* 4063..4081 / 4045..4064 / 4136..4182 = 0.2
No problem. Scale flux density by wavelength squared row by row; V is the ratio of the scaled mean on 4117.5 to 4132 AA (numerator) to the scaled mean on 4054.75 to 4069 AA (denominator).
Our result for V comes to 1.06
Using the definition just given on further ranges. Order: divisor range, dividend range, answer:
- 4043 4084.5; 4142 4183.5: 1.07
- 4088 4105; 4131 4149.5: 1.15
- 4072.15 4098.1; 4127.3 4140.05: 1.04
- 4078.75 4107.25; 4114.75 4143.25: 1.11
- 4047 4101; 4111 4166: 1.06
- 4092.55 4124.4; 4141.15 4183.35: 1.11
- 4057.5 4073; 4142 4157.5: 1.06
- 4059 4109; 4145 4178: 1.10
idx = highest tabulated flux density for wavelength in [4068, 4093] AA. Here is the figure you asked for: 18.29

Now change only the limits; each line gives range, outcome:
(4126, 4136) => 18.01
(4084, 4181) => 18.43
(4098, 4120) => 18.19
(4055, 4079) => 17.86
